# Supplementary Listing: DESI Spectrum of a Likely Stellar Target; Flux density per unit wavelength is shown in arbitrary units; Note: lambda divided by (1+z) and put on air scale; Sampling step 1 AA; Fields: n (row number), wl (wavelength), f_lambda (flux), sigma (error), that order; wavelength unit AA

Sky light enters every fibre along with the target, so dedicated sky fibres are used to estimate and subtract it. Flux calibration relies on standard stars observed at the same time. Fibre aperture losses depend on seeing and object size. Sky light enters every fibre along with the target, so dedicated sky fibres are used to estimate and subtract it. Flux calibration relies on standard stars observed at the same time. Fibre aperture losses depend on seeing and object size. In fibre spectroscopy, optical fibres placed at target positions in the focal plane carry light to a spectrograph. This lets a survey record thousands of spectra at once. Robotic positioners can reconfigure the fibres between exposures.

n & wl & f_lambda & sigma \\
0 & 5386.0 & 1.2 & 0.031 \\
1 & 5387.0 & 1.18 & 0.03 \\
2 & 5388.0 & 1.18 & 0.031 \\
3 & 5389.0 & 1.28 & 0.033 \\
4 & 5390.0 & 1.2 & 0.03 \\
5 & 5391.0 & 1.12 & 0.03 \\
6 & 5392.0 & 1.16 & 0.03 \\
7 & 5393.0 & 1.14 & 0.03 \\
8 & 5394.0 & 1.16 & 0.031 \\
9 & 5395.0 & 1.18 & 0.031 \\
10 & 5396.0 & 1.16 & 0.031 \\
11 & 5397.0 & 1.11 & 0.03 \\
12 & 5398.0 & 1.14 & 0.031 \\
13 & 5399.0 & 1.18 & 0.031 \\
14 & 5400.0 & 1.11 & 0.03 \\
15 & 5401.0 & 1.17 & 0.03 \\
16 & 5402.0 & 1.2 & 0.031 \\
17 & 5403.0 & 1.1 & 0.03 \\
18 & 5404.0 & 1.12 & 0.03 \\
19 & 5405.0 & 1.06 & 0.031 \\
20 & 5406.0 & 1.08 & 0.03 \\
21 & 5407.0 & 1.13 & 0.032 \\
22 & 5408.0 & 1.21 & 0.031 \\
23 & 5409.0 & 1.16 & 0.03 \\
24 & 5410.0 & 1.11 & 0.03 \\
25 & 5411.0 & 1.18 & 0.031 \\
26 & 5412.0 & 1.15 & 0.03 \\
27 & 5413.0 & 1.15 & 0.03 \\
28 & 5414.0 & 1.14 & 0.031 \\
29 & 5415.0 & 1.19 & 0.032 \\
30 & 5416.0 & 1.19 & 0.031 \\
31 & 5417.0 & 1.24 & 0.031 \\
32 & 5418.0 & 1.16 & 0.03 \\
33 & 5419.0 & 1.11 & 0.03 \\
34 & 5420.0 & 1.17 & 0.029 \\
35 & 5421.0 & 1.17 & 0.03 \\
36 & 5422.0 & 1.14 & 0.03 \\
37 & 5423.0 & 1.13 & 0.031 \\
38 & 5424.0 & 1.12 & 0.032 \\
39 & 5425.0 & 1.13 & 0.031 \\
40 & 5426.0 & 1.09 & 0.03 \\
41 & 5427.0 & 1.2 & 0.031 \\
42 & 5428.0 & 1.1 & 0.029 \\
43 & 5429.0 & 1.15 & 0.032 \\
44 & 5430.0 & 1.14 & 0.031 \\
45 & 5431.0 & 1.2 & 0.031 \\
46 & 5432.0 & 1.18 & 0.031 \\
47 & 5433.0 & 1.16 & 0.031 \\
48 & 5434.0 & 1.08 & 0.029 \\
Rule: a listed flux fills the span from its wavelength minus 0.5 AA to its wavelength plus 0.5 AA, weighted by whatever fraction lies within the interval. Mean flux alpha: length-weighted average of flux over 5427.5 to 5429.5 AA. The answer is 1.12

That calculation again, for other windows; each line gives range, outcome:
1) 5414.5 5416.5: 1.19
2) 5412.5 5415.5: 1.16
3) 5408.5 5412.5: 1.15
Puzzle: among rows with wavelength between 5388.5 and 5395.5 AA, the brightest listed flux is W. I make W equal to 1.28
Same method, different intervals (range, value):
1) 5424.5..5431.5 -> 1.2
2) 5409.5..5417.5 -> 1.24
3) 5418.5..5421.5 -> 1.17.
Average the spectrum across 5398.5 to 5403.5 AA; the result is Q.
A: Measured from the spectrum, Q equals 1.15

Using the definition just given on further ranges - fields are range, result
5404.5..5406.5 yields 1.07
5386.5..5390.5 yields 1.21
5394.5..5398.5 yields 1.15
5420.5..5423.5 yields 1.15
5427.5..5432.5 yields 1.15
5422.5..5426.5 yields 1.12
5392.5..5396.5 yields 1.16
